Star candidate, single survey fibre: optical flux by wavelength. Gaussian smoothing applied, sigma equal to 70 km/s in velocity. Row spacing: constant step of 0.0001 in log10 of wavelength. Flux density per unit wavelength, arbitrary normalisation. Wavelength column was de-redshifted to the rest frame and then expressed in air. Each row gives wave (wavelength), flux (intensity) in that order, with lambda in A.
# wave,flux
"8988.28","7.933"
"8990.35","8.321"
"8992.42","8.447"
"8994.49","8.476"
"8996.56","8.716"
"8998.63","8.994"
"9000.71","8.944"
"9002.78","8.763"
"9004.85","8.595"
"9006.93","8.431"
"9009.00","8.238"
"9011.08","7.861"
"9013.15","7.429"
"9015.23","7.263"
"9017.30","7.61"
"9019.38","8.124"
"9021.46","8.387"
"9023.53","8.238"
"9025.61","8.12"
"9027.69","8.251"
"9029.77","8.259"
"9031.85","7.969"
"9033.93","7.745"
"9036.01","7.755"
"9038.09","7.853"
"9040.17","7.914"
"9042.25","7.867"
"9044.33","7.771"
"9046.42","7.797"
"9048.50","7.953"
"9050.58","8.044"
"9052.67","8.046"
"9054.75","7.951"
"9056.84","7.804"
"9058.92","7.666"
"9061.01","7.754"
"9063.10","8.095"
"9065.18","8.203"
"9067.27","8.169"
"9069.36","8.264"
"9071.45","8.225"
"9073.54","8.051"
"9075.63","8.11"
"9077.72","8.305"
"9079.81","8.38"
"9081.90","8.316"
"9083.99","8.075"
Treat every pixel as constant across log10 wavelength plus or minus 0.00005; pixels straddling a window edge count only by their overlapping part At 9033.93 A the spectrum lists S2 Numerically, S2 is 7.745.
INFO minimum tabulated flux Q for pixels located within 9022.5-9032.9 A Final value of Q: 7.969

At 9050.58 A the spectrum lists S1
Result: 8.044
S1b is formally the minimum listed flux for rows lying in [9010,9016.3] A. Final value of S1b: 7.263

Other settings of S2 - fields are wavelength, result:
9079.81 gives 8.38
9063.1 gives 8.095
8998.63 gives 8.994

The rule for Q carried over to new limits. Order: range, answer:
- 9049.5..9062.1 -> 7.666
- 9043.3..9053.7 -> 7.771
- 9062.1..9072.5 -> 8.095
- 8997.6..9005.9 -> 8.595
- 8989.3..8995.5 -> 8.321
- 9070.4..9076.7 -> 8.051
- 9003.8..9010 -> 8.238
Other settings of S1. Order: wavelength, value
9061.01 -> 7.754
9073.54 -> 8.051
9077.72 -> 8.305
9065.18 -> 8.203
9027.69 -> 8.251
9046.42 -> 7.797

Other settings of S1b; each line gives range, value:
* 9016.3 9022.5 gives 7.61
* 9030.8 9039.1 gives 7.745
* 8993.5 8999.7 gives 8.476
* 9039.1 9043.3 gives 7.867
